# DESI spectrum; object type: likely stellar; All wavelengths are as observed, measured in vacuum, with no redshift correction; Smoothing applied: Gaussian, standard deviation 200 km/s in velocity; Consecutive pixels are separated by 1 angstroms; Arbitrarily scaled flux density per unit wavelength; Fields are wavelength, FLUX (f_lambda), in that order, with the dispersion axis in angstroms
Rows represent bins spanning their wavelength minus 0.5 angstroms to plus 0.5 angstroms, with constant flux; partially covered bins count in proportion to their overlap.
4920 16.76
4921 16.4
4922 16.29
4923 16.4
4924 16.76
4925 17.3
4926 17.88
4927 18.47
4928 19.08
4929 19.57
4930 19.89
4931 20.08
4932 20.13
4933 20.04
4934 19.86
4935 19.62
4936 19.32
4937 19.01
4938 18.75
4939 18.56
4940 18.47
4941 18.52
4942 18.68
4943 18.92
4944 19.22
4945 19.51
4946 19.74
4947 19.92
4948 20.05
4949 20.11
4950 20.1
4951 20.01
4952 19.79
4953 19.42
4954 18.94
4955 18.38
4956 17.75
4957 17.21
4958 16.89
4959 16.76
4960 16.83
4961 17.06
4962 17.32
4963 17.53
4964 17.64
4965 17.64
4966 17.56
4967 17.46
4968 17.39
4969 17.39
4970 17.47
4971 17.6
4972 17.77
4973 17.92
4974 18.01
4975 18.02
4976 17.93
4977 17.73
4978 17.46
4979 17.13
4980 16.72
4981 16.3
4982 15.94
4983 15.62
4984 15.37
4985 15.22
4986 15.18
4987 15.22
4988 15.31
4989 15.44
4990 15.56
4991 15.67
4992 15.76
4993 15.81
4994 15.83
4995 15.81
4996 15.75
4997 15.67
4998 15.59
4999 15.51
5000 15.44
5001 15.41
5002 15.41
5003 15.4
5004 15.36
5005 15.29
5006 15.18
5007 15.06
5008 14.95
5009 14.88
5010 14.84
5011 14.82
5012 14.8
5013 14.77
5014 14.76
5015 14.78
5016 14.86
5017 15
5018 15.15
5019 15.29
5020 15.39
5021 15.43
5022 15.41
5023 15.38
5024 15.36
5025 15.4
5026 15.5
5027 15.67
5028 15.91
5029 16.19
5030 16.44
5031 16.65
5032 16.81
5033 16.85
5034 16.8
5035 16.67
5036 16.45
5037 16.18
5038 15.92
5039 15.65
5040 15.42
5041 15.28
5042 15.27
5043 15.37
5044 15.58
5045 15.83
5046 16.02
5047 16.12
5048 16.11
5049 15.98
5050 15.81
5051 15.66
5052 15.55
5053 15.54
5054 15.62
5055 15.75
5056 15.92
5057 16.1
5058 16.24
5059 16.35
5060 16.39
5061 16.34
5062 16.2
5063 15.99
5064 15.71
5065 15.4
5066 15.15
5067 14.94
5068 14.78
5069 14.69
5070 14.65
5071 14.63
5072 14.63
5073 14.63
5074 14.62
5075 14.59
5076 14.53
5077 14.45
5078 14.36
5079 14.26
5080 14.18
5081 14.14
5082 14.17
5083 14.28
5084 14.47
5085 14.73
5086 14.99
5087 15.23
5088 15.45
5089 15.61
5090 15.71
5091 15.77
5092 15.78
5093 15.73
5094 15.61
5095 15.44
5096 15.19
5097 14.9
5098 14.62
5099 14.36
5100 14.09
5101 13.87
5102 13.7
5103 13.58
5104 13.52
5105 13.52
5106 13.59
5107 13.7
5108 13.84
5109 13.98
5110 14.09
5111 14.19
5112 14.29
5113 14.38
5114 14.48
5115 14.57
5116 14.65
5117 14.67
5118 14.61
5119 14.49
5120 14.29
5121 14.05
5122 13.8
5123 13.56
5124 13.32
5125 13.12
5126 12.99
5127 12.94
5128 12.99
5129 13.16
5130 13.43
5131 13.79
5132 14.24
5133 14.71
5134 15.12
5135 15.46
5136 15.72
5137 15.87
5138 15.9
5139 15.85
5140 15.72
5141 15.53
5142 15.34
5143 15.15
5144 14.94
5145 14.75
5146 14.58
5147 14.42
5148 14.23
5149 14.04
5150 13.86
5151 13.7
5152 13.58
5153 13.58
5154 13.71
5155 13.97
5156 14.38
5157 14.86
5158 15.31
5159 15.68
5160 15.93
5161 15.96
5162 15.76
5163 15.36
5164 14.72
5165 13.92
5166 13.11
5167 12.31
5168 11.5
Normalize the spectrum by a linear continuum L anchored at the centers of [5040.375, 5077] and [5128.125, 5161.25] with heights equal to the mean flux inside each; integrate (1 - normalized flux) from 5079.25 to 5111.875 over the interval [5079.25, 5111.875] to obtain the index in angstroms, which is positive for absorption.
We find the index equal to 1.3 angstroms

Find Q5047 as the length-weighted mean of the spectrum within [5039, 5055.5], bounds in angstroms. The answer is 15.7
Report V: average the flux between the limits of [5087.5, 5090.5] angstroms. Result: 15.6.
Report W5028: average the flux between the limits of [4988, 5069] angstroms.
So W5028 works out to 15.6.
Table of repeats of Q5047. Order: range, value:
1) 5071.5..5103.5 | 14.7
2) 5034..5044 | 15.8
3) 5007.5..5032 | 15.3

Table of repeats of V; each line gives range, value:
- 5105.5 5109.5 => 13.8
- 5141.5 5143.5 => 15.2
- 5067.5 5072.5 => 14.7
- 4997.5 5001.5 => 15.5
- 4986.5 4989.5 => 15.3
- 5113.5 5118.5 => 14.6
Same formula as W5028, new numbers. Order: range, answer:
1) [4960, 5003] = 16.5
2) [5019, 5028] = 15.5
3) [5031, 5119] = 15.1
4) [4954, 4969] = 17.4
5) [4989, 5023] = 15.3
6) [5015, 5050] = 15.8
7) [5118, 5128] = 13.6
